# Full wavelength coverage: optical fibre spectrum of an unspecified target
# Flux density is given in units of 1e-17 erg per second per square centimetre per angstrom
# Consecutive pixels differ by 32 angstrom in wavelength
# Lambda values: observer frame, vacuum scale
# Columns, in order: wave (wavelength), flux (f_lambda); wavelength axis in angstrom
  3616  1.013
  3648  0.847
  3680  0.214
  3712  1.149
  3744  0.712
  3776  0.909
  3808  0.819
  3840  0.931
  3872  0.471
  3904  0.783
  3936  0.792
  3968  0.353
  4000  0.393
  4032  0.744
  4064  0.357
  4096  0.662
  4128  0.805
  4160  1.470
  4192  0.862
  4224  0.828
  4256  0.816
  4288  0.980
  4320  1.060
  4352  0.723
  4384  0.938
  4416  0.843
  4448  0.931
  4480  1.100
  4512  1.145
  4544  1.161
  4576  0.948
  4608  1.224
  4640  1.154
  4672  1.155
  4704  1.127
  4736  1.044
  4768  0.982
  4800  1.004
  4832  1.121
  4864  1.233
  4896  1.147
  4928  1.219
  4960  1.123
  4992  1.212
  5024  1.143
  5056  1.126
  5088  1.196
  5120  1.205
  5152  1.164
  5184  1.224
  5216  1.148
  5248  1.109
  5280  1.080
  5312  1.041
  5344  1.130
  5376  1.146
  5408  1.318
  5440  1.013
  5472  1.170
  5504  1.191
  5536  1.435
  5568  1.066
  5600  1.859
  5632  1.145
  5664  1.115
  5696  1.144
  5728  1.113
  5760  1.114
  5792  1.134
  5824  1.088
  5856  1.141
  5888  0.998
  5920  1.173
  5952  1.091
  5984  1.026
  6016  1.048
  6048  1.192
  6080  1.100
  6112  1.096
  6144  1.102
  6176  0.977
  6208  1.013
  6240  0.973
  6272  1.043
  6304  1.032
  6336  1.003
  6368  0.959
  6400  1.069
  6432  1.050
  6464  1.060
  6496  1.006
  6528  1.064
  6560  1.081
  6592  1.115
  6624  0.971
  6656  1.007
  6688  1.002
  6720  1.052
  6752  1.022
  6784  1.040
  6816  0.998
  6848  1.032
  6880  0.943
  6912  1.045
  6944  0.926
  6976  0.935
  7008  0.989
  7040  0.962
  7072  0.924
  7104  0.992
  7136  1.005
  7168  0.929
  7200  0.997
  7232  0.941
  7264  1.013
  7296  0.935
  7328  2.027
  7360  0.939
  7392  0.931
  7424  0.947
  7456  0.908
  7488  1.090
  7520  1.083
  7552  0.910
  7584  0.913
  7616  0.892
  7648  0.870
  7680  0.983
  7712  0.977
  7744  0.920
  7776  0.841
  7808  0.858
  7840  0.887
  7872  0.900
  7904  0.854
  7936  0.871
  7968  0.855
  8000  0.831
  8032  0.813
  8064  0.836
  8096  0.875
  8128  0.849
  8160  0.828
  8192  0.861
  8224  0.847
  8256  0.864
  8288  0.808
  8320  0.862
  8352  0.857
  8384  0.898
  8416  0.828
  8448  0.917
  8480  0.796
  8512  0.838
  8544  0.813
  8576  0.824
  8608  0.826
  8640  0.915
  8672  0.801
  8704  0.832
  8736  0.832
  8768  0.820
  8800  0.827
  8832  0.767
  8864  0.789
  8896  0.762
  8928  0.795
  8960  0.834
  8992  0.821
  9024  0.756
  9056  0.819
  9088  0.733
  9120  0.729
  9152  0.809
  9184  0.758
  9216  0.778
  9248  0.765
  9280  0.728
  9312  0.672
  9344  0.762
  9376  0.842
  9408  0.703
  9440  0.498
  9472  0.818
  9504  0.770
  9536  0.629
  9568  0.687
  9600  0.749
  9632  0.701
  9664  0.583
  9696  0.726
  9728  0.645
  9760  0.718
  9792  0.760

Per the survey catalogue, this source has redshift 0.115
